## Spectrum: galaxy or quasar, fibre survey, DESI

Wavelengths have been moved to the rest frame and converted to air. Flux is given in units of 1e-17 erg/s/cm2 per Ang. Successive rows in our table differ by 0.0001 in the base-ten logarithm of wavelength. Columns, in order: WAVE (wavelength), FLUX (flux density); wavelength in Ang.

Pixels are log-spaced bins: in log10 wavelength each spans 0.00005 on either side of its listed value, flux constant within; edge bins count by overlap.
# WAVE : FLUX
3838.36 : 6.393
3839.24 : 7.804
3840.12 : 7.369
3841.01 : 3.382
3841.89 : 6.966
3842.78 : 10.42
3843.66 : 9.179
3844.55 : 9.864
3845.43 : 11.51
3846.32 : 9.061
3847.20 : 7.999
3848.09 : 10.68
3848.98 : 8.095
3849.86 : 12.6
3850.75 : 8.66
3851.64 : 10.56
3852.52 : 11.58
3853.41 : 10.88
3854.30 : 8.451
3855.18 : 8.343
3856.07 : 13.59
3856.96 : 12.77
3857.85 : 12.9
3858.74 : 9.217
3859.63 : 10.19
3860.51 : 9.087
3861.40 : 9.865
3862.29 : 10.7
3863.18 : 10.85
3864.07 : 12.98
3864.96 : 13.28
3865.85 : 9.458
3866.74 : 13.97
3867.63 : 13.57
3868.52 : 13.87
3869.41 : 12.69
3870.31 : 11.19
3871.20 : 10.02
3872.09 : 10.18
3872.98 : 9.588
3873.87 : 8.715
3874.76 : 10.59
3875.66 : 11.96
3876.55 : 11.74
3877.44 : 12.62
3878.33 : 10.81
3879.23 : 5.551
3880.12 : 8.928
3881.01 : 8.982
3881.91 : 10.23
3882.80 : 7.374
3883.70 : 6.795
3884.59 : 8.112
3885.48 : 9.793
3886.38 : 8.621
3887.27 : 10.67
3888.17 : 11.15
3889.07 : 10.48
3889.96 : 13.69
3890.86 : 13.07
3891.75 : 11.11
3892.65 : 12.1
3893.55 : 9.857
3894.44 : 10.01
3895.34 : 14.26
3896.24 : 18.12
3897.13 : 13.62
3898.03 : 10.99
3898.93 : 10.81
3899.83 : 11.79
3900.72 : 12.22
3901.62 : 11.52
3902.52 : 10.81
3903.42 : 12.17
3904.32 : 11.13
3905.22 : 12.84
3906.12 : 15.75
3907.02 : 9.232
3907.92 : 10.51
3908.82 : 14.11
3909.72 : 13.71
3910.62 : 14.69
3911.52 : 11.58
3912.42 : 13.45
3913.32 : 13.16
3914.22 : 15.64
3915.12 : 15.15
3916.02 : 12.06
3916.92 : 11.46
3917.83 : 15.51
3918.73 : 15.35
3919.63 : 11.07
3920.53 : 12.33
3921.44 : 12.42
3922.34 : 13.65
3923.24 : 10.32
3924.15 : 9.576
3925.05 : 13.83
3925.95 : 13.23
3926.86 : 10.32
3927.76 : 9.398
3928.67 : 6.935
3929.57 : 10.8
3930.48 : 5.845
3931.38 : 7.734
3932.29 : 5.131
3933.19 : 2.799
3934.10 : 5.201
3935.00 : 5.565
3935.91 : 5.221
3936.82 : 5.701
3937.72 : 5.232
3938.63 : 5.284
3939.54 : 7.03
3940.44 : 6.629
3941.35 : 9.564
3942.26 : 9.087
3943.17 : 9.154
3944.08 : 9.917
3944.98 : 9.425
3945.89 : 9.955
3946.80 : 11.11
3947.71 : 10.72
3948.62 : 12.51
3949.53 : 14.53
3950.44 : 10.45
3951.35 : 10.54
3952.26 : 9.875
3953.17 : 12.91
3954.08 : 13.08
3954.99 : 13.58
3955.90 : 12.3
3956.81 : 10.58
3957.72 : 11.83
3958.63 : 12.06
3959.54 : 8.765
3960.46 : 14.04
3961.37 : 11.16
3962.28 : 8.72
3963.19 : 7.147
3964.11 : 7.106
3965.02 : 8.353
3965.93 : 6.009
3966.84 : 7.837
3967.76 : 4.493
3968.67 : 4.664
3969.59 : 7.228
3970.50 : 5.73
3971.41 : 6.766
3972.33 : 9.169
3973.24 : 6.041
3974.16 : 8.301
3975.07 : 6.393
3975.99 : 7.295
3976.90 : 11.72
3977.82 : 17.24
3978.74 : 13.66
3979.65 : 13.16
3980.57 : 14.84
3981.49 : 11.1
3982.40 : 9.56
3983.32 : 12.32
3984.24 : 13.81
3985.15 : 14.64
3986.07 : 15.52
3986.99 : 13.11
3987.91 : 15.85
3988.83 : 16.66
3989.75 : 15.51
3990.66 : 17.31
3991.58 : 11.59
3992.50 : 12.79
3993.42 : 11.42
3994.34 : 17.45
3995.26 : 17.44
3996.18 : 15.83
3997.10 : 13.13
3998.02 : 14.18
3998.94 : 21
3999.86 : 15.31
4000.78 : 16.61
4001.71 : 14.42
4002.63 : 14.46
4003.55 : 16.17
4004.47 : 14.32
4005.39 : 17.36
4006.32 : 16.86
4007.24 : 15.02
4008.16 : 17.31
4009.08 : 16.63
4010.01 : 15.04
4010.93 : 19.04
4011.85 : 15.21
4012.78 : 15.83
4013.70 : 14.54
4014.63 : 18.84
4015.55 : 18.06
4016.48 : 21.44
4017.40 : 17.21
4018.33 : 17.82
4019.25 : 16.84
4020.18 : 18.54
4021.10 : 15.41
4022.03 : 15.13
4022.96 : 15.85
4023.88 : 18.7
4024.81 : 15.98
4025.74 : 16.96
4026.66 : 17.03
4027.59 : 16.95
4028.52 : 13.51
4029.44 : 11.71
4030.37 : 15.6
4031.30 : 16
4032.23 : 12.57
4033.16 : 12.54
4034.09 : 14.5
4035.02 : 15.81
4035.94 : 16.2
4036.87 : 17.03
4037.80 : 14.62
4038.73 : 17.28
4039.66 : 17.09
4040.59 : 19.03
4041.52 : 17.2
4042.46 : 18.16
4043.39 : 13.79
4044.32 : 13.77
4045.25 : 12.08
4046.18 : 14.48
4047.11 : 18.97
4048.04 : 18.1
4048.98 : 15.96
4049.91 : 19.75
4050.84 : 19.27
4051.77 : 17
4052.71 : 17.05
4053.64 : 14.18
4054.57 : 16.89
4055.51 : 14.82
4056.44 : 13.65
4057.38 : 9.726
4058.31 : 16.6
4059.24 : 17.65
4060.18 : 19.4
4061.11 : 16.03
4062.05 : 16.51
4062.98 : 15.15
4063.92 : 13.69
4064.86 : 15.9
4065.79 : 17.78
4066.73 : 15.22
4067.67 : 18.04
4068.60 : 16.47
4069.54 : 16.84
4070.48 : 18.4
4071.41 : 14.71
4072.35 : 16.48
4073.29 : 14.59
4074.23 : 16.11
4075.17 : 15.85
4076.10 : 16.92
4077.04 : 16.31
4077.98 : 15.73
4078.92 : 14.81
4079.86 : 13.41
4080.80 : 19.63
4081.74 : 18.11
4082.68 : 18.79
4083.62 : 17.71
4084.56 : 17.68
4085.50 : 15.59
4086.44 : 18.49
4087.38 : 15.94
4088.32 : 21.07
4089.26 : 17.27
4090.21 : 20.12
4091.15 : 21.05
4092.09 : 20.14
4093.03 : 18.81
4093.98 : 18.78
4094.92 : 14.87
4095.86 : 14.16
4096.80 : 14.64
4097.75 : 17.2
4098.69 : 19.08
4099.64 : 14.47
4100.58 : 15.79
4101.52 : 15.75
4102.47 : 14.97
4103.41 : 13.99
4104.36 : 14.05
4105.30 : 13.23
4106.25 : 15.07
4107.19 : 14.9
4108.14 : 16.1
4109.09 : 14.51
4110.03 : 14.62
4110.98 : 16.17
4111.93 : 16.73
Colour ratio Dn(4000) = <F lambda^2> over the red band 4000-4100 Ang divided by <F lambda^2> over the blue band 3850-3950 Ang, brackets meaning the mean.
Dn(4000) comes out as 1.66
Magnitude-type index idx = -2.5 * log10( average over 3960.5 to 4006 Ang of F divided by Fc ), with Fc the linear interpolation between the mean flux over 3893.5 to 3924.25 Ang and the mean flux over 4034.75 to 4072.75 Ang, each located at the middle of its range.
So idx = 0.20 mag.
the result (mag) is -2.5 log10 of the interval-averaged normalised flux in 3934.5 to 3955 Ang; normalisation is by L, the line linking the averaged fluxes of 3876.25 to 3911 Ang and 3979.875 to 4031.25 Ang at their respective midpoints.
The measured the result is 0.39 mag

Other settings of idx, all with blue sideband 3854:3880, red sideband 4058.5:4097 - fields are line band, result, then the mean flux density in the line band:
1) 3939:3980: 0.36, 9.71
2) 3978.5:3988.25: 0.07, 13.4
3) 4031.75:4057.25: 0.01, 15.9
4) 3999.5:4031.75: -0.08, 16.3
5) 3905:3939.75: 0.19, 10.5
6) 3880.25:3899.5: 0.07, 10.9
